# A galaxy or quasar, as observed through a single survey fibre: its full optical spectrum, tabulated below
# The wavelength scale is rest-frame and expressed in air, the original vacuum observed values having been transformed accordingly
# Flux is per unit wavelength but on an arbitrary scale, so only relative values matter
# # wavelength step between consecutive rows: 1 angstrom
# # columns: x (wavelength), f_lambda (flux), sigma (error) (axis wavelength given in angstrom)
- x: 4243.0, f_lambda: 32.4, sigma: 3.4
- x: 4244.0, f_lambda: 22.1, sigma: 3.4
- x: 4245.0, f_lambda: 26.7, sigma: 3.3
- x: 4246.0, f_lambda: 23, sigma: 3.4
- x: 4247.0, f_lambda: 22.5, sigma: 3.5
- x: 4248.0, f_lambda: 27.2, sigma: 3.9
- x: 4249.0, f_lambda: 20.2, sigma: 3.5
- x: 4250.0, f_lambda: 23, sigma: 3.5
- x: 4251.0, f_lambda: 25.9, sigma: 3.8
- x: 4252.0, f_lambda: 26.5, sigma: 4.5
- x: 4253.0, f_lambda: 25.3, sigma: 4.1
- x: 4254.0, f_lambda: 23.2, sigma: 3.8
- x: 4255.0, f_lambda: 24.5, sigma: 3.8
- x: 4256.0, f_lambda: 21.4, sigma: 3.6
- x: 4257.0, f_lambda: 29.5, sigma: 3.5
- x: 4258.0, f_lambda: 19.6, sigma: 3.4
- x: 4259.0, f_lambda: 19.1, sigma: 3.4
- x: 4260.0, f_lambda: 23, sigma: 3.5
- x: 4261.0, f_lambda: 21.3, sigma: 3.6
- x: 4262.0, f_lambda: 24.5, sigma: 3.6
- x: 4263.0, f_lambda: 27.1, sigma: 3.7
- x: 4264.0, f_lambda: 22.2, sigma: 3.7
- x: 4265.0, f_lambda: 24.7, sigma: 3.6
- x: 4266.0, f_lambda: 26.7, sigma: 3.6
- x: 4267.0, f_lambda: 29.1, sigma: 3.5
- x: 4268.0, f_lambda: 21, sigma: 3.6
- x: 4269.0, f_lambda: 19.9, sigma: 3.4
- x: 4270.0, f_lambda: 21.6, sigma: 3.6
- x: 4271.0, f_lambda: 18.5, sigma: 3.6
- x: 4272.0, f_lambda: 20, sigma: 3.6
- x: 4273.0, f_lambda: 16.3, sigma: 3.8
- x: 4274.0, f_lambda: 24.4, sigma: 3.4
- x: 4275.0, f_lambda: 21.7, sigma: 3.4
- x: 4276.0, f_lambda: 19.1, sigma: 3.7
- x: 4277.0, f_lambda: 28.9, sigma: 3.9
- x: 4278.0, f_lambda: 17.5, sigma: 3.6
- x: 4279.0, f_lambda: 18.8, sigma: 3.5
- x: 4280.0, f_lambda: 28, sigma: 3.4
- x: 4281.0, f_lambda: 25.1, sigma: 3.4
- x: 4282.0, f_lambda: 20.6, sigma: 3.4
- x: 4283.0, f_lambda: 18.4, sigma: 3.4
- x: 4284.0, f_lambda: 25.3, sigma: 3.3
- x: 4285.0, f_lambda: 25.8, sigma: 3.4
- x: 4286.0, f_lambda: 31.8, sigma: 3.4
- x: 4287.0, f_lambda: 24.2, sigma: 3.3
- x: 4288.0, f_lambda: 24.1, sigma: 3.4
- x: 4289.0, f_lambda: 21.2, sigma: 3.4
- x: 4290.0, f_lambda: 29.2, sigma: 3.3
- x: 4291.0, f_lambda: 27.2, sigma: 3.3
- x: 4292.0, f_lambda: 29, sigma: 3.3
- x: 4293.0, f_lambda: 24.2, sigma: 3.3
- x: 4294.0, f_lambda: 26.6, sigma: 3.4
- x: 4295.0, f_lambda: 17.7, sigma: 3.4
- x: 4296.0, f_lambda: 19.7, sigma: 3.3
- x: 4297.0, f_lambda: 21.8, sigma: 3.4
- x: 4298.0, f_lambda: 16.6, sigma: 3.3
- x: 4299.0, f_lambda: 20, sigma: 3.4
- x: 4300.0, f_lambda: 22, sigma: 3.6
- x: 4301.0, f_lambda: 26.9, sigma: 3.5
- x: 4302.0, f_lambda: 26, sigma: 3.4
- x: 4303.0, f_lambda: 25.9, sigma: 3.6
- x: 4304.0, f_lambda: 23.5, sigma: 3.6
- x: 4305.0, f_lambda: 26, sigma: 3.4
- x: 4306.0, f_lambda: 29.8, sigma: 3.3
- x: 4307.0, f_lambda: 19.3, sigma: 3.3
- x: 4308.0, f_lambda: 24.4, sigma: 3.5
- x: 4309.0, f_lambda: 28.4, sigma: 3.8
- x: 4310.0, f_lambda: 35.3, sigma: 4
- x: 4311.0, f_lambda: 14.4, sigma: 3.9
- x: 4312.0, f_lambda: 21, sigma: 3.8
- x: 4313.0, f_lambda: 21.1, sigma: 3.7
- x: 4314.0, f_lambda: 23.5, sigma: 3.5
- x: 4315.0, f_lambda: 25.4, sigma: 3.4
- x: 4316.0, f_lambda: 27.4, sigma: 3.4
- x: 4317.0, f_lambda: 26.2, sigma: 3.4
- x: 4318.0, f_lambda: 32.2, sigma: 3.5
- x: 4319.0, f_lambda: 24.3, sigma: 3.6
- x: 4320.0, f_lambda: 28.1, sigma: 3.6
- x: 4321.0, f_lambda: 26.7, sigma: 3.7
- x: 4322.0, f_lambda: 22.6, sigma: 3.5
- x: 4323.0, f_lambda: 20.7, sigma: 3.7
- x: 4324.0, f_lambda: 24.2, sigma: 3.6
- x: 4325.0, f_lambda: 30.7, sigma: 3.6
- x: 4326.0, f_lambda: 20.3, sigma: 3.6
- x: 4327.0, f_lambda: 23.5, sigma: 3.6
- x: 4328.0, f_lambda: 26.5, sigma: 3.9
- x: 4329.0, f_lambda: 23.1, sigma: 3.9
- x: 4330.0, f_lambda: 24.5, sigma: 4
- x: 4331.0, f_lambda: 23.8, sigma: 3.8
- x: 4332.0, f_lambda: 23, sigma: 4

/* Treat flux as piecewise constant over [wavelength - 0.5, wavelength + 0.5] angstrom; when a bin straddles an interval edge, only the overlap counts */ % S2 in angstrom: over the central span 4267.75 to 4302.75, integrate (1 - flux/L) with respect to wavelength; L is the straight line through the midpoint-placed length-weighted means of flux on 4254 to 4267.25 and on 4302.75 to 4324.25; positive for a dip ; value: 2.3 angstrom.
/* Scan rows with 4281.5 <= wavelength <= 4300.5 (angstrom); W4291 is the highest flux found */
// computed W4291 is 31.8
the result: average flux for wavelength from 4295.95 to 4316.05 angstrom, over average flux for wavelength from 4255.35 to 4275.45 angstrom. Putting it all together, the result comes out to 1.05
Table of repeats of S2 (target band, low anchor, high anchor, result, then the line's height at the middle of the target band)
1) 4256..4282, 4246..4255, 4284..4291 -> 2.6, 25.1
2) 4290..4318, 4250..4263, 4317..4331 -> 0.5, 24.8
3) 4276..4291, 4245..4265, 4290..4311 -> 0.0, 24.1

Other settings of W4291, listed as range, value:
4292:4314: 35.3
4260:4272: 29.1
